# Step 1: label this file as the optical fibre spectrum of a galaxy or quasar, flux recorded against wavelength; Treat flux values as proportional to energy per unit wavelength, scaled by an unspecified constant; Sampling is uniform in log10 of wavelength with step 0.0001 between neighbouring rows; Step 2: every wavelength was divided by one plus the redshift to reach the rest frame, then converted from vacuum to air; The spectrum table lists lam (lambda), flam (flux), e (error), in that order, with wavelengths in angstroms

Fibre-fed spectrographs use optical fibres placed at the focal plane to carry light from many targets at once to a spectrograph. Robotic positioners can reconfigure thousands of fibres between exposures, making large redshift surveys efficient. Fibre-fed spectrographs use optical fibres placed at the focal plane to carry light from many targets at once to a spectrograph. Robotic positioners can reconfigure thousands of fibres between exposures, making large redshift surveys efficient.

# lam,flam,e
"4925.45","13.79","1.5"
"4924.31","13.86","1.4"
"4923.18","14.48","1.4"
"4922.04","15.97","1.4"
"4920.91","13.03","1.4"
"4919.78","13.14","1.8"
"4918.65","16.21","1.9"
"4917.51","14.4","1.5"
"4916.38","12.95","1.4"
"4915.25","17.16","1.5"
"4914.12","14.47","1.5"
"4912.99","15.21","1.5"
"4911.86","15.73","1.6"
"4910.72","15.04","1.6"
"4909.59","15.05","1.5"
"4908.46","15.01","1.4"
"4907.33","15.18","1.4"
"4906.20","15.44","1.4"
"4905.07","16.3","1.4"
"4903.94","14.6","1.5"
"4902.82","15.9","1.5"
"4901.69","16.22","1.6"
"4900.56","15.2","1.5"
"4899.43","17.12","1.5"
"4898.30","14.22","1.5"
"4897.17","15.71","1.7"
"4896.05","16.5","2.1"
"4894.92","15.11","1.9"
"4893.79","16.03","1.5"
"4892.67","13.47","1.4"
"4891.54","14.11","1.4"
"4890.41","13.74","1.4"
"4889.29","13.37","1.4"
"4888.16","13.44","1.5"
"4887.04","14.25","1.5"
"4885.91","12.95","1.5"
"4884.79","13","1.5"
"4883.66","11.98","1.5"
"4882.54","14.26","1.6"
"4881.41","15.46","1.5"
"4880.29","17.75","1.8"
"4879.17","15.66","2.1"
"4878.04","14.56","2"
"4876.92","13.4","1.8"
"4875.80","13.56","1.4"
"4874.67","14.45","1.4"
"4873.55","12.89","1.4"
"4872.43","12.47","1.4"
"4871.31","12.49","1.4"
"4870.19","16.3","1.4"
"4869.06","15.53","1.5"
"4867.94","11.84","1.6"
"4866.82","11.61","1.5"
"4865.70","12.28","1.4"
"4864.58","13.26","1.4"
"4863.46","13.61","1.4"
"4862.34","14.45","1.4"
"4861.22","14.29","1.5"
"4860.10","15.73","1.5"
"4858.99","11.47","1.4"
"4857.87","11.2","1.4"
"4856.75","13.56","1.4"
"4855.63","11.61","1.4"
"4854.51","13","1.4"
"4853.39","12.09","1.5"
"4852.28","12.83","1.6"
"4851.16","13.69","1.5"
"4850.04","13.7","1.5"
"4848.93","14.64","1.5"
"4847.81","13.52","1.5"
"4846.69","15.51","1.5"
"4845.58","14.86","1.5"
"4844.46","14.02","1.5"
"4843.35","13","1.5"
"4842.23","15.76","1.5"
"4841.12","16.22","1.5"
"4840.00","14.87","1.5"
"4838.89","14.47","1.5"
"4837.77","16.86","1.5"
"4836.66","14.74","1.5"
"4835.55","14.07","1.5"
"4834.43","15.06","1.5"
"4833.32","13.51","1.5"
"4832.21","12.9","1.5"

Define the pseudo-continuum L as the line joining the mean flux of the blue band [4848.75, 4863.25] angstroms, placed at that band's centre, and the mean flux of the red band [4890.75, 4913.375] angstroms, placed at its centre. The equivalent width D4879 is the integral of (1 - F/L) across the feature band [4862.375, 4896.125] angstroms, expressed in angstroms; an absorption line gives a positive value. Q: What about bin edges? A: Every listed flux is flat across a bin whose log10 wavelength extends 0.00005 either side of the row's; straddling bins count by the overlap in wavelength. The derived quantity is 0.8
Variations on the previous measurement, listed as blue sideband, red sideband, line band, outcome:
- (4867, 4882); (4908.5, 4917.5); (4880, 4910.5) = -0.33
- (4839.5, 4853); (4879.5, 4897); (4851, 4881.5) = 1.71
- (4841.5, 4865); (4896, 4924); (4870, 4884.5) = 0.12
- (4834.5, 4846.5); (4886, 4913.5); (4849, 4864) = 1.74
